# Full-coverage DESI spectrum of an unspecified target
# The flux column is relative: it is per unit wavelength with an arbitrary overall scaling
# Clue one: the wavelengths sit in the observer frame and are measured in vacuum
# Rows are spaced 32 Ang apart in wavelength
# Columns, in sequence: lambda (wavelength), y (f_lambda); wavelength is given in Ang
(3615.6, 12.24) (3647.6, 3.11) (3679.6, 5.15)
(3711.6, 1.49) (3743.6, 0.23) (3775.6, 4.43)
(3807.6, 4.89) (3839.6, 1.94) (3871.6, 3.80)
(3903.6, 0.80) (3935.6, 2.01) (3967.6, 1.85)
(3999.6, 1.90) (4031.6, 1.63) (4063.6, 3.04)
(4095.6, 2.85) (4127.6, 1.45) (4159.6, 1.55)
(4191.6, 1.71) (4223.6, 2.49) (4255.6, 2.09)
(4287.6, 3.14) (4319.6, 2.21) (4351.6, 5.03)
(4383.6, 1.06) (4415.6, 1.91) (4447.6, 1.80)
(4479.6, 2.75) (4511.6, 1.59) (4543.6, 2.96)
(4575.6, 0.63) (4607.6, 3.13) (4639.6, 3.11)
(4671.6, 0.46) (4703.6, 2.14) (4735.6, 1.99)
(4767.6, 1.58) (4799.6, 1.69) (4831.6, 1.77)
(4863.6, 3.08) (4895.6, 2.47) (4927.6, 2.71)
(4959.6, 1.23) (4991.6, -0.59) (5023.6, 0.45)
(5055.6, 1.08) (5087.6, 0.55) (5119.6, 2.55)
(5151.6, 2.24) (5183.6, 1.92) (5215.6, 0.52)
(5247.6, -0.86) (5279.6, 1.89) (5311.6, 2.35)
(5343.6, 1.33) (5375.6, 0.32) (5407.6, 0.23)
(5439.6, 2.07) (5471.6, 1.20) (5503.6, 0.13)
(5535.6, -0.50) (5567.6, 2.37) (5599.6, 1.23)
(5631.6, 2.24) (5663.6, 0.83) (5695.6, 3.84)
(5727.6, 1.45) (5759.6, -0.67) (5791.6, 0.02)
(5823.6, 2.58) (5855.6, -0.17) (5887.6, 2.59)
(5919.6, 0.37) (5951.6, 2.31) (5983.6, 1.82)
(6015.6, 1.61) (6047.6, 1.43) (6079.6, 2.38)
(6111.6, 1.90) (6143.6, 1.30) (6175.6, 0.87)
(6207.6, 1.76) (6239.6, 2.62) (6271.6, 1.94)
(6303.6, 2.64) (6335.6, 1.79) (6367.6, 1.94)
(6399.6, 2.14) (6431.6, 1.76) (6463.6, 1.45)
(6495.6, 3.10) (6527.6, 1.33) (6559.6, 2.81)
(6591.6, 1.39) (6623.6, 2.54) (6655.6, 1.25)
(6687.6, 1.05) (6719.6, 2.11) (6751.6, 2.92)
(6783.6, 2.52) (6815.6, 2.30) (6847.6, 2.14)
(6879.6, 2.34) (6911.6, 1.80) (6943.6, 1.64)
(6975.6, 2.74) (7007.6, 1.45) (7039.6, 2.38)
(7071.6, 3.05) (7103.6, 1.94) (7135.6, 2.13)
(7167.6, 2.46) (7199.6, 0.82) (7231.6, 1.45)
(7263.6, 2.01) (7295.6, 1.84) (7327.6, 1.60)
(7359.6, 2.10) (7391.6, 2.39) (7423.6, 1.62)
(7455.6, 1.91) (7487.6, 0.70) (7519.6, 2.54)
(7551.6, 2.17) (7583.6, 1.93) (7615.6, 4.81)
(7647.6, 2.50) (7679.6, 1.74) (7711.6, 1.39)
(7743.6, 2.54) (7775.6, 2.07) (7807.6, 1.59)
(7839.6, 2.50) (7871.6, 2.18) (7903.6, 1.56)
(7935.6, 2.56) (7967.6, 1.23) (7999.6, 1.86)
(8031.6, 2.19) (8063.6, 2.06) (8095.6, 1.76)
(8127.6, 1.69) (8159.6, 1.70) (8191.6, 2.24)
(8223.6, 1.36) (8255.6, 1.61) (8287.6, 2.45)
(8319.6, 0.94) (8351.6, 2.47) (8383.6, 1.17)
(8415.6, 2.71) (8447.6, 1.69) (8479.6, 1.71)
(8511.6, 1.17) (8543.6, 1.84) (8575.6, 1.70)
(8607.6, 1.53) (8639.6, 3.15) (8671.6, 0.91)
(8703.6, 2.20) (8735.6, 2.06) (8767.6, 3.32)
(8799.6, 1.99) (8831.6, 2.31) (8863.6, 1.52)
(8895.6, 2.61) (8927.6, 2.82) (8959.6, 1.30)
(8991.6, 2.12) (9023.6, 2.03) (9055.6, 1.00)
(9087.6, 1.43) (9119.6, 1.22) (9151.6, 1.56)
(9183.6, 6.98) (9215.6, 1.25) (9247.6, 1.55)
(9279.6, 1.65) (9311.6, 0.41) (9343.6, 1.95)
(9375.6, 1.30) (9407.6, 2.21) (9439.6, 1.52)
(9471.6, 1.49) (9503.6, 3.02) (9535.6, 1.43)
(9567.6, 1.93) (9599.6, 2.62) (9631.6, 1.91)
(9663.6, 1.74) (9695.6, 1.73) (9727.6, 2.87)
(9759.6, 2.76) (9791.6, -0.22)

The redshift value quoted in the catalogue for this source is 1.46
